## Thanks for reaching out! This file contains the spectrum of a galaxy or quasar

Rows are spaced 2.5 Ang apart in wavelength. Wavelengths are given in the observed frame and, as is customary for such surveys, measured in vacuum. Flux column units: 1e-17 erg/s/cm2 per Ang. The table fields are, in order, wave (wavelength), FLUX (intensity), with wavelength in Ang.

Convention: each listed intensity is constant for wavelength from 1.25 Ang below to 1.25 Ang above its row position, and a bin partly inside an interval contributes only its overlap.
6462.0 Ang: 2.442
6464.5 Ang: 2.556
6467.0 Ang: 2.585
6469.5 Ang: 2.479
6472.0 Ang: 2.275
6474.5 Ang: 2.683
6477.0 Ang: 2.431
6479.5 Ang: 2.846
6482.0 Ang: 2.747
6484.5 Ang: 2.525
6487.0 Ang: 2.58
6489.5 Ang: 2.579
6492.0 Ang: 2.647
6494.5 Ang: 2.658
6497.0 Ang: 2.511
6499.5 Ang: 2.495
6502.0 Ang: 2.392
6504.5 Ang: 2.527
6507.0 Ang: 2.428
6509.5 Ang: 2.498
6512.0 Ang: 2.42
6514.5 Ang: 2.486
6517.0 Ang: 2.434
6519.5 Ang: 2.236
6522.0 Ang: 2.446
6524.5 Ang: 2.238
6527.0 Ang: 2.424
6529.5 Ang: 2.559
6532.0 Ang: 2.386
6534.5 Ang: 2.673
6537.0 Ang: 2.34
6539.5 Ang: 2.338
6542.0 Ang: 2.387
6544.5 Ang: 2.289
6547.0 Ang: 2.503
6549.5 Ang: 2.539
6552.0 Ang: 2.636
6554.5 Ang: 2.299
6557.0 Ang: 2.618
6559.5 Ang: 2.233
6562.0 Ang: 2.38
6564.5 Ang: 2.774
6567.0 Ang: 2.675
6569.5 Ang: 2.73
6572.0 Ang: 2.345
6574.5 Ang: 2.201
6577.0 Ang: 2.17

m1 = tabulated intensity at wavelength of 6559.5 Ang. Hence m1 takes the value 2.233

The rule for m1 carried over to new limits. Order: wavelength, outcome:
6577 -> 2.17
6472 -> 2.275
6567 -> 2.675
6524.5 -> 2.238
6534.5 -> 2.673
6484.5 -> 2.525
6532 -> 2.386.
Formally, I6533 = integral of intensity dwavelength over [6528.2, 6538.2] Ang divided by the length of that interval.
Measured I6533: 2.49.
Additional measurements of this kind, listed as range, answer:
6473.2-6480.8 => 2.65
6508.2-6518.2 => 2.46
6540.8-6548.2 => 2.39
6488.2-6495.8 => 2.63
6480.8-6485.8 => 2.63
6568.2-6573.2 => 2.54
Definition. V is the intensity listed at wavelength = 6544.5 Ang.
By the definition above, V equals 2.289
